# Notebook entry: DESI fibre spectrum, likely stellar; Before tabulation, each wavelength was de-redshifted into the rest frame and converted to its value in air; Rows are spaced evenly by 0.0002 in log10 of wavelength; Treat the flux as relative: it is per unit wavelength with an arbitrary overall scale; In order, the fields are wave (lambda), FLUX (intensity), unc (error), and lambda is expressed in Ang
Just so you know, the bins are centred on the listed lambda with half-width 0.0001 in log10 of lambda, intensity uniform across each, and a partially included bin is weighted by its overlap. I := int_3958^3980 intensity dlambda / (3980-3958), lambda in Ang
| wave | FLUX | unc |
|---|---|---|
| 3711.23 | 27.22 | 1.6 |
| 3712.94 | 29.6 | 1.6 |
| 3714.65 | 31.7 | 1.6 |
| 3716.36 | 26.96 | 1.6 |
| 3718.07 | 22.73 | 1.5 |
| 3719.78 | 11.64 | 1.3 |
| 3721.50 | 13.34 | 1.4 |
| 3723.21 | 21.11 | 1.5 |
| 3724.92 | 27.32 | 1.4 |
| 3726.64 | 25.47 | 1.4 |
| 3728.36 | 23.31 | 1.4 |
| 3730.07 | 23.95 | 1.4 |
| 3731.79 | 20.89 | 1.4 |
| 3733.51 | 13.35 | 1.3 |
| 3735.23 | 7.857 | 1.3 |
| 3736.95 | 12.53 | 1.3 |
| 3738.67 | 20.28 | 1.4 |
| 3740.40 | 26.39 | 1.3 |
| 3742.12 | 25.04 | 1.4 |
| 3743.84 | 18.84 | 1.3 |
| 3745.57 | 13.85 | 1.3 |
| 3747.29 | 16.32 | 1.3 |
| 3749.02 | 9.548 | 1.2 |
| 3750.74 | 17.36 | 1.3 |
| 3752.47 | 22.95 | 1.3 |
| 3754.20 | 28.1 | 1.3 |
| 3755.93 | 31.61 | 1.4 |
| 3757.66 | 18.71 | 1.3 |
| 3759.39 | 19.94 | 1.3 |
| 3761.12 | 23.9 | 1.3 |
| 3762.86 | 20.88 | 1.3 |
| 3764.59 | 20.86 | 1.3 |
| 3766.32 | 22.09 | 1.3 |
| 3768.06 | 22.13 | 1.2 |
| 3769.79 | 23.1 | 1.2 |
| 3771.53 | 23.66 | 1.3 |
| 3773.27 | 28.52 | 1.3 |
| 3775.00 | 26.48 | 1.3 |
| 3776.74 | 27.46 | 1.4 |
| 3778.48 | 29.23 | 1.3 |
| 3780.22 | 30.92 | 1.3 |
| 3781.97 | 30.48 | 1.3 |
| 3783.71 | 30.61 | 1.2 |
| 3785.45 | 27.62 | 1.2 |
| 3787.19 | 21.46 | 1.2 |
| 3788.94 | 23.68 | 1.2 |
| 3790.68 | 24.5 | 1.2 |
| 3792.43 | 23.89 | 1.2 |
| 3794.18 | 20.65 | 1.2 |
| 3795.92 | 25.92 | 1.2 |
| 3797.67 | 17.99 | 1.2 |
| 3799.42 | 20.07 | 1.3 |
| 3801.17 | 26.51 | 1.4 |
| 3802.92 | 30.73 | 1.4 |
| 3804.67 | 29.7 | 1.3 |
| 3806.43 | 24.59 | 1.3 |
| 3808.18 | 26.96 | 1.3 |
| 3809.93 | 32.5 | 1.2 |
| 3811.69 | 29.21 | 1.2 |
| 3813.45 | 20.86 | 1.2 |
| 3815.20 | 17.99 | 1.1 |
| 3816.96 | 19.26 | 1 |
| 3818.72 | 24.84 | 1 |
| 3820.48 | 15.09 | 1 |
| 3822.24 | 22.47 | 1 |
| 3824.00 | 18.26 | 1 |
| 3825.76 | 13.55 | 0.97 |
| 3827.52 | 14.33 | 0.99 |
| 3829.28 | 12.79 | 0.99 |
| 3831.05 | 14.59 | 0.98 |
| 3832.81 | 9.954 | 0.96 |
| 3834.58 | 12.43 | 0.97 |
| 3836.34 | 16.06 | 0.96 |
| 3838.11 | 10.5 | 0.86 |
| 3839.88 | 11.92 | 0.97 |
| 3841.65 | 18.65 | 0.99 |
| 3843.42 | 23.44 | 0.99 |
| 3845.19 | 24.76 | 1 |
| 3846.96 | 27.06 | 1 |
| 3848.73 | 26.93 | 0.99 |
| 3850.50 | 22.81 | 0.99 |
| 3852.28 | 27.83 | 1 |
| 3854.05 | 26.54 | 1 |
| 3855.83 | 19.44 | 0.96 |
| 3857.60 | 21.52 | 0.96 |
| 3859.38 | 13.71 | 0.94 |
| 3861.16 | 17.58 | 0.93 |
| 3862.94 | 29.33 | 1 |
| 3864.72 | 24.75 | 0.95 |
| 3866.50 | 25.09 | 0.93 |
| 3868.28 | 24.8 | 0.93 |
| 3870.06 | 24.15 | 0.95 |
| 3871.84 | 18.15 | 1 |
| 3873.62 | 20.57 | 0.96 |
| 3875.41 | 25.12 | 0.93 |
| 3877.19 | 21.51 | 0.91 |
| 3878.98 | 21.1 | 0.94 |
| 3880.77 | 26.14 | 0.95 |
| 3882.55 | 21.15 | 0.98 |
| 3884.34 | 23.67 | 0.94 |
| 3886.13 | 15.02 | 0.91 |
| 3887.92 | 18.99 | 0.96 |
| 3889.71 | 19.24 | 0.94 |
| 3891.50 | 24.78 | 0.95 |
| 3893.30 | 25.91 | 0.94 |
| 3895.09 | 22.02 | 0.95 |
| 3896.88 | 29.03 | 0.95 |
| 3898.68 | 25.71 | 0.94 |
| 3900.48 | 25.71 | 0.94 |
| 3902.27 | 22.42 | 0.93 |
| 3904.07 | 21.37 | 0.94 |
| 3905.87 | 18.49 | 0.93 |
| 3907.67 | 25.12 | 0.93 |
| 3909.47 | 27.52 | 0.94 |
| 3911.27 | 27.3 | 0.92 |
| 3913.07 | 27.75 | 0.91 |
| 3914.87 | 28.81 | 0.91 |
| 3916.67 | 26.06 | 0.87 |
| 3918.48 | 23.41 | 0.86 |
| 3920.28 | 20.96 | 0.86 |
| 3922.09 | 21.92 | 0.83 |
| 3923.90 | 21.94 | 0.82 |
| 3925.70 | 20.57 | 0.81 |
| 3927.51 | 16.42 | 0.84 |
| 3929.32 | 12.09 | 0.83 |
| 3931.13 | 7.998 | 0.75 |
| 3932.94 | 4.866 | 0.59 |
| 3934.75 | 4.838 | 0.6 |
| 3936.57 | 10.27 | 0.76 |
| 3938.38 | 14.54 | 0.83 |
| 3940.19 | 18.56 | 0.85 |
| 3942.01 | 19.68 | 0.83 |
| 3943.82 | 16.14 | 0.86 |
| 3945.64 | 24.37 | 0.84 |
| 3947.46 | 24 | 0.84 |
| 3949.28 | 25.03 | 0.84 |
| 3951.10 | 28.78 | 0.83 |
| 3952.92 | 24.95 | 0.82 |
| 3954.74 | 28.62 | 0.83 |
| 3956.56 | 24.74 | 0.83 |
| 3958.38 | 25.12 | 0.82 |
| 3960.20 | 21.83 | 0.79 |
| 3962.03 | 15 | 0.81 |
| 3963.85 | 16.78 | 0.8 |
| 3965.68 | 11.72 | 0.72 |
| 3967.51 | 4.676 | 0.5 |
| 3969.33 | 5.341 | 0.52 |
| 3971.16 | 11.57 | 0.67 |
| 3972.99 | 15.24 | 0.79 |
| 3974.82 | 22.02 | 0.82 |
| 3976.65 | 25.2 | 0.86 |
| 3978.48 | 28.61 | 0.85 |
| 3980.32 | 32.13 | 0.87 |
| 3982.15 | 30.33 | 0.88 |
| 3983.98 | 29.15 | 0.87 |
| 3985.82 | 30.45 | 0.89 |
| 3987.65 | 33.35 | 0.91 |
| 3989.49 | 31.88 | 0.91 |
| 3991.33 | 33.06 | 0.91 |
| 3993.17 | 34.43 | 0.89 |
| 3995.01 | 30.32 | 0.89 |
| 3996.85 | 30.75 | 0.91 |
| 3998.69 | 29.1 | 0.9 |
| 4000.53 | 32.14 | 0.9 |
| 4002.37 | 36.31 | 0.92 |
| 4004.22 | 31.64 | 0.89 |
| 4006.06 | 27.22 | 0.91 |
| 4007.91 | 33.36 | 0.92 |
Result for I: 17.1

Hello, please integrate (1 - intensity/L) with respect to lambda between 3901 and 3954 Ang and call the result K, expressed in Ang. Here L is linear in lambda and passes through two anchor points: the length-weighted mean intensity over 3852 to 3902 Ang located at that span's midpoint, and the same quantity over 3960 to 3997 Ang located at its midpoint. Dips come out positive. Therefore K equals 6.4 Ang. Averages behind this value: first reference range 22.7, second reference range 23.4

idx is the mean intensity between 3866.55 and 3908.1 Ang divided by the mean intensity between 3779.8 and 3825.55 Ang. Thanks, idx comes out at 0.93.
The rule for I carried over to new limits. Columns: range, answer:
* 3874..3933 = 22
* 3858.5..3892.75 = 21.9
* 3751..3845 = 22.3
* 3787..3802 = 22.8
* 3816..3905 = 20.9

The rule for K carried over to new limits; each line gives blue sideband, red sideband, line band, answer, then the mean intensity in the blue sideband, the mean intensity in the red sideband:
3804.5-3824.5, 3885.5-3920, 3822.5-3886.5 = 9.2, 23.3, 24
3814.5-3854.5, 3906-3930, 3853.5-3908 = -3.6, 18.7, 23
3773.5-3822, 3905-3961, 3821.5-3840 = 7.5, 25.2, 20.7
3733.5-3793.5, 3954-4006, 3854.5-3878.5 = 1.7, 22.5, 25.1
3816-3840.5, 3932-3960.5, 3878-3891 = -2.5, 15.5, 19.7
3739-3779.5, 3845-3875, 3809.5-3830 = 2.7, 22.5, 23.2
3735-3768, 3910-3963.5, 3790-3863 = -3.1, 20.1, 20.2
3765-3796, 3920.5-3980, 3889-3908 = -3.0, 25.6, 18.1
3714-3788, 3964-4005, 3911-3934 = 4.7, 22.3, 25.7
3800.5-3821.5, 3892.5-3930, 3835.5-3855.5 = 2.3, 24.8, 23.4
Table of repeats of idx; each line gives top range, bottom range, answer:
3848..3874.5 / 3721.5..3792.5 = 1.02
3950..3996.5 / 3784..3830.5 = 1.06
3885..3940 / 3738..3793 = 0.87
